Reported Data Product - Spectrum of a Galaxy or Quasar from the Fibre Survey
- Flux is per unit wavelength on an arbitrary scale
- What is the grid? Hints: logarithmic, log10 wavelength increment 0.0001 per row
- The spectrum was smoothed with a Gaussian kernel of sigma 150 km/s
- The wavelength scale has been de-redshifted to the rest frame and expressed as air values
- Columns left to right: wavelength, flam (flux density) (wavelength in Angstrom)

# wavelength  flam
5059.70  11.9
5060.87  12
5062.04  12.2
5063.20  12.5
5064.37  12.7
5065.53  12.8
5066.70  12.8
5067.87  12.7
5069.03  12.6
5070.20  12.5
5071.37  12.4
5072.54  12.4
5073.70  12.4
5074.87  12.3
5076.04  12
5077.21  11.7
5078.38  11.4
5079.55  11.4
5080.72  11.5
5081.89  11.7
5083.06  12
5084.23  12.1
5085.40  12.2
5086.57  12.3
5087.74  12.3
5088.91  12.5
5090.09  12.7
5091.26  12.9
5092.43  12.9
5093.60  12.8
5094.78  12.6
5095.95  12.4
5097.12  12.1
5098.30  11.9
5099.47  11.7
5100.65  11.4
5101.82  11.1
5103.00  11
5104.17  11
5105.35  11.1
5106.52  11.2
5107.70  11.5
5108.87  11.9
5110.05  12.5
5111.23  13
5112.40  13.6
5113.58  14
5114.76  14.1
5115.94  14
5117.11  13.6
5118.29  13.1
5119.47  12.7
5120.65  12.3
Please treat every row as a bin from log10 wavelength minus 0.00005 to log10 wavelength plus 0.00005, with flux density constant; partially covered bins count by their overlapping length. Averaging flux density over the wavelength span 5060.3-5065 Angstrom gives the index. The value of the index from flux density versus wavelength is 12.4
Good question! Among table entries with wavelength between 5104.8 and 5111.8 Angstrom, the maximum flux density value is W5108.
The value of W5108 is 13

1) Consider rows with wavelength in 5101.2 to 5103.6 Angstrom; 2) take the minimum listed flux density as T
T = 11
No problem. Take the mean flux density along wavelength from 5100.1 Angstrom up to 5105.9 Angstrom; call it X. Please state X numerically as 11.1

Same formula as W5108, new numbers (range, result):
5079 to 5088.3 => 12.3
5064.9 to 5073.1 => 12.8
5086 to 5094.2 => 12.9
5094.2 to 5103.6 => 12.6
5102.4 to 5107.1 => 11.2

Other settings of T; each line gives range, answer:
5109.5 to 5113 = 12.5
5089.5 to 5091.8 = 12.7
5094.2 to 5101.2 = 11.4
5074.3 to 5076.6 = 12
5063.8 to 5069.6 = 12.6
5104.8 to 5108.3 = 11.1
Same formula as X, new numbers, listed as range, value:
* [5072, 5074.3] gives 12.4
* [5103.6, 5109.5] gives 11.3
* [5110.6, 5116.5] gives 13.7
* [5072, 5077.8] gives 12.2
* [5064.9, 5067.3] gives 12.8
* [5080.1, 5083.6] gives 11.7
